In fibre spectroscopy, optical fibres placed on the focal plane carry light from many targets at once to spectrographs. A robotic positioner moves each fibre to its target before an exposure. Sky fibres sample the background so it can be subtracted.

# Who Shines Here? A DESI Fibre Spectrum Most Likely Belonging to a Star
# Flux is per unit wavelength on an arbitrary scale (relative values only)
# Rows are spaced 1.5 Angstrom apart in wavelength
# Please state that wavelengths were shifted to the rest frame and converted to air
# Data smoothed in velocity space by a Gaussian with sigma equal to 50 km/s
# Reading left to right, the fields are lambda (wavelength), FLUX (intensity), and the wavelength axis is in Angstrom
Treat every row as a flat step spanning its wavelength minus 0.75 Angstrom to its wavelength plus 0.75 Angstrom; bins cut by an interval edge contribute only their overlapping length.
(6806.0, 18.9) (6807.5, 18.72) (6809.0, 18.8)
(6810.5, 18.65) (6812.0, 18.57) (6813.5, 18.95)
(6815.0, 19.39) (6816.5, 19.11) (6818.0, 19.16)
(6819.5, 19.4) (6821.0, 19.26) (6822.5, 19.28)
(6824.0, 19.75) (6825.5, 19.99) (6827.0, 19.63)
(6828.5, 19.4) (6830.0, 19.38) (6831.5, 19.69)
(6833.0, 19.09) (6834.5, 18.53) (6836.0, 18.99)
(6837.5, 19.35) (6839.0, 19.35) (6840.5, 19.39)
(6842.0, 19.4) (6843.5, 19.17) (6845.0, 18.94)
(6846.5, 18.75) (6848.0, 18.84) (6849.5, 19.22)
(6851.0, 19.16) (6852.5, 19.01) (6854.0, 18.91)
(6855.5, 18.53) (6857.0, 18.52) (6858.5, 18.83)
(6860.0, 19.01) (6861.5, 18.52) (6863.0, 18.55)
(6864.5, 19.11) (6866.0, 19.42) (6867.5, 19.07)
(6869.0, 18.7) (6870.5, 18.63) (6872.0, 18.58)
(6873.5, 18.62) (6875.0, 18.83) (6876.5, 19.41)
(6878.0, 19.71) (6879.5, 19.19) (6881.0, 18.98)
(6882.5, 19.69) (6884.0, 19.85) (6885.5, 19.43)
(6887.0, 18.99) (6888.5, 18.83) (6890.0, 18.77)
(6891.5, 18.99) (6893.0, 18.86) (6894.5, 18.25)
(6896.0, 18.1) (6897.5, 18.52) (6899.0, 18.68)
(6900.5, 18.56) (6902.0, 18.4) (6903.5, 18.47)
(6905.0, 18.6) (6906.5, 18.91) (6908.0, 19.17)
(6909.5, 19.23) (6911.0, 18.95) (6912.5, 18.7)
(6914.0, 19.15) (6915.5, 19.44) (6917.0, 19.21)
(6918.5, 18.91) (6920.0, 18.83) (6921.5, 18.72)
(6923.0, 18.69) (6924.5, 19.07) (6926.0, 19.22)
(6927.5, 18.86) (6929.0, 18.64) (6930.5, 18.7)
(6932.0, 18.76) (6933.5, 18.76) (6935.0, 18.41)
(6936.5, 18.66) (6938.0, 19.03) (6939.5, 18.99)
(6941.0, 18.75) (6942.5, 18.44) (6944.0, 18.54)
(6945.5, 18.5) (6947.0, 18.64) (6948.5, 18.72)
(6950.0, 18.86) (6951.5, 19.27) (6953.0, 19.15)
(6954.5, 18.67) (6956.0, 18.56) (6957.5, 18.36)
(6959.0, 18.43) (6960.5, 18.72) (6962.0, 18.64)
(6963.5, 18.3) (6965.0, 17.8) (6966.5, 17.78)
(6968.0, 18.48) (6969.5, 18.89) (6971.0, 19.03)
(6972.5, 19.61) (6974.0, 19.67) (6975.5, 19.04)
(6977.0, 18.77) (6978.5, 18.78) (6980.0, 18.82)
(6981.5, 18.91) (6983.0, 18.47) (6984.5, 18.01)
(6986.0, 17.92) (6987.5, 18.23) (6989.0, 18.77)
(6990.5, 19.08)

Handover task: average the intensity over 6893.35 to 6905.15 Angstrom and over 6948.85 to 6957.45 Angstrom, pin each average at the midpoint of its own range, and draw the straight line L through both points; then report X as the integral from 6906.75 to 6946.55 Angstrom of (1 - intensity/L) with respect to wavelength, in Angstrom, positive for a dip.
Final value -0.4 Angstrom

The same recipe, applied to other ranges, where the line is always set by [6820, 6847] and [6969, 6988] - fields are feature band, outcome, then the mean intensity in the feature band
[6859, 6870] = 0.2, 18.9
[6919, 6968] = 0.6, 18.7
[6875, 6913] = 0.3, 18.9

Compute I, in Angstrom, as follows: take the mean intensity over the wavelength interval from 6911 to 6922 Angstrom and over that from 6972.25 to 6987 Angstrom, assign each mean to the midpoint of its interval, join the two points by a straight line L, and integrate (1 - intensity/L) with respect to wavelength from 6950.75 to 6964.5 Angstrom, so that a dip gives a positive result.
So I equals 0.1 Angstrom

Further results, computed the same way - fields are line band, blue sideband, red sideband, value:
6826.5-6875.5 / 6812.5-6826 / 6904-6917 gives 0.6 Angstrom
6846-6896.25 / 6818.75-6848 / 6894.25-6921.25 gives 0.2 Angstrom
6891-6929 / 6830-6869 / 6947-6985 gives 0.1 Angstrom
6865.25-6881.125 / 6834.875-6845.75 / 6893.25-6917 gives 0.0 Angstrom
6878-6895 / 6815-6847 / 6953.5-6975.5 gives -0.1 Angstrom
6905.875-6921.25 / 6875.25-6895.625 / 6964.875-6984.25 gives 0.0 Angstrom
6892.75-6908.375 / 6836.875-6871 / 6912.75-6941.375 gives 0.3 Angstrom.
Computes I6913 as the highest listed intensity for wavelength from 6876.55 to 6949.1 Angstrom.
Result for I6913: 19.85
